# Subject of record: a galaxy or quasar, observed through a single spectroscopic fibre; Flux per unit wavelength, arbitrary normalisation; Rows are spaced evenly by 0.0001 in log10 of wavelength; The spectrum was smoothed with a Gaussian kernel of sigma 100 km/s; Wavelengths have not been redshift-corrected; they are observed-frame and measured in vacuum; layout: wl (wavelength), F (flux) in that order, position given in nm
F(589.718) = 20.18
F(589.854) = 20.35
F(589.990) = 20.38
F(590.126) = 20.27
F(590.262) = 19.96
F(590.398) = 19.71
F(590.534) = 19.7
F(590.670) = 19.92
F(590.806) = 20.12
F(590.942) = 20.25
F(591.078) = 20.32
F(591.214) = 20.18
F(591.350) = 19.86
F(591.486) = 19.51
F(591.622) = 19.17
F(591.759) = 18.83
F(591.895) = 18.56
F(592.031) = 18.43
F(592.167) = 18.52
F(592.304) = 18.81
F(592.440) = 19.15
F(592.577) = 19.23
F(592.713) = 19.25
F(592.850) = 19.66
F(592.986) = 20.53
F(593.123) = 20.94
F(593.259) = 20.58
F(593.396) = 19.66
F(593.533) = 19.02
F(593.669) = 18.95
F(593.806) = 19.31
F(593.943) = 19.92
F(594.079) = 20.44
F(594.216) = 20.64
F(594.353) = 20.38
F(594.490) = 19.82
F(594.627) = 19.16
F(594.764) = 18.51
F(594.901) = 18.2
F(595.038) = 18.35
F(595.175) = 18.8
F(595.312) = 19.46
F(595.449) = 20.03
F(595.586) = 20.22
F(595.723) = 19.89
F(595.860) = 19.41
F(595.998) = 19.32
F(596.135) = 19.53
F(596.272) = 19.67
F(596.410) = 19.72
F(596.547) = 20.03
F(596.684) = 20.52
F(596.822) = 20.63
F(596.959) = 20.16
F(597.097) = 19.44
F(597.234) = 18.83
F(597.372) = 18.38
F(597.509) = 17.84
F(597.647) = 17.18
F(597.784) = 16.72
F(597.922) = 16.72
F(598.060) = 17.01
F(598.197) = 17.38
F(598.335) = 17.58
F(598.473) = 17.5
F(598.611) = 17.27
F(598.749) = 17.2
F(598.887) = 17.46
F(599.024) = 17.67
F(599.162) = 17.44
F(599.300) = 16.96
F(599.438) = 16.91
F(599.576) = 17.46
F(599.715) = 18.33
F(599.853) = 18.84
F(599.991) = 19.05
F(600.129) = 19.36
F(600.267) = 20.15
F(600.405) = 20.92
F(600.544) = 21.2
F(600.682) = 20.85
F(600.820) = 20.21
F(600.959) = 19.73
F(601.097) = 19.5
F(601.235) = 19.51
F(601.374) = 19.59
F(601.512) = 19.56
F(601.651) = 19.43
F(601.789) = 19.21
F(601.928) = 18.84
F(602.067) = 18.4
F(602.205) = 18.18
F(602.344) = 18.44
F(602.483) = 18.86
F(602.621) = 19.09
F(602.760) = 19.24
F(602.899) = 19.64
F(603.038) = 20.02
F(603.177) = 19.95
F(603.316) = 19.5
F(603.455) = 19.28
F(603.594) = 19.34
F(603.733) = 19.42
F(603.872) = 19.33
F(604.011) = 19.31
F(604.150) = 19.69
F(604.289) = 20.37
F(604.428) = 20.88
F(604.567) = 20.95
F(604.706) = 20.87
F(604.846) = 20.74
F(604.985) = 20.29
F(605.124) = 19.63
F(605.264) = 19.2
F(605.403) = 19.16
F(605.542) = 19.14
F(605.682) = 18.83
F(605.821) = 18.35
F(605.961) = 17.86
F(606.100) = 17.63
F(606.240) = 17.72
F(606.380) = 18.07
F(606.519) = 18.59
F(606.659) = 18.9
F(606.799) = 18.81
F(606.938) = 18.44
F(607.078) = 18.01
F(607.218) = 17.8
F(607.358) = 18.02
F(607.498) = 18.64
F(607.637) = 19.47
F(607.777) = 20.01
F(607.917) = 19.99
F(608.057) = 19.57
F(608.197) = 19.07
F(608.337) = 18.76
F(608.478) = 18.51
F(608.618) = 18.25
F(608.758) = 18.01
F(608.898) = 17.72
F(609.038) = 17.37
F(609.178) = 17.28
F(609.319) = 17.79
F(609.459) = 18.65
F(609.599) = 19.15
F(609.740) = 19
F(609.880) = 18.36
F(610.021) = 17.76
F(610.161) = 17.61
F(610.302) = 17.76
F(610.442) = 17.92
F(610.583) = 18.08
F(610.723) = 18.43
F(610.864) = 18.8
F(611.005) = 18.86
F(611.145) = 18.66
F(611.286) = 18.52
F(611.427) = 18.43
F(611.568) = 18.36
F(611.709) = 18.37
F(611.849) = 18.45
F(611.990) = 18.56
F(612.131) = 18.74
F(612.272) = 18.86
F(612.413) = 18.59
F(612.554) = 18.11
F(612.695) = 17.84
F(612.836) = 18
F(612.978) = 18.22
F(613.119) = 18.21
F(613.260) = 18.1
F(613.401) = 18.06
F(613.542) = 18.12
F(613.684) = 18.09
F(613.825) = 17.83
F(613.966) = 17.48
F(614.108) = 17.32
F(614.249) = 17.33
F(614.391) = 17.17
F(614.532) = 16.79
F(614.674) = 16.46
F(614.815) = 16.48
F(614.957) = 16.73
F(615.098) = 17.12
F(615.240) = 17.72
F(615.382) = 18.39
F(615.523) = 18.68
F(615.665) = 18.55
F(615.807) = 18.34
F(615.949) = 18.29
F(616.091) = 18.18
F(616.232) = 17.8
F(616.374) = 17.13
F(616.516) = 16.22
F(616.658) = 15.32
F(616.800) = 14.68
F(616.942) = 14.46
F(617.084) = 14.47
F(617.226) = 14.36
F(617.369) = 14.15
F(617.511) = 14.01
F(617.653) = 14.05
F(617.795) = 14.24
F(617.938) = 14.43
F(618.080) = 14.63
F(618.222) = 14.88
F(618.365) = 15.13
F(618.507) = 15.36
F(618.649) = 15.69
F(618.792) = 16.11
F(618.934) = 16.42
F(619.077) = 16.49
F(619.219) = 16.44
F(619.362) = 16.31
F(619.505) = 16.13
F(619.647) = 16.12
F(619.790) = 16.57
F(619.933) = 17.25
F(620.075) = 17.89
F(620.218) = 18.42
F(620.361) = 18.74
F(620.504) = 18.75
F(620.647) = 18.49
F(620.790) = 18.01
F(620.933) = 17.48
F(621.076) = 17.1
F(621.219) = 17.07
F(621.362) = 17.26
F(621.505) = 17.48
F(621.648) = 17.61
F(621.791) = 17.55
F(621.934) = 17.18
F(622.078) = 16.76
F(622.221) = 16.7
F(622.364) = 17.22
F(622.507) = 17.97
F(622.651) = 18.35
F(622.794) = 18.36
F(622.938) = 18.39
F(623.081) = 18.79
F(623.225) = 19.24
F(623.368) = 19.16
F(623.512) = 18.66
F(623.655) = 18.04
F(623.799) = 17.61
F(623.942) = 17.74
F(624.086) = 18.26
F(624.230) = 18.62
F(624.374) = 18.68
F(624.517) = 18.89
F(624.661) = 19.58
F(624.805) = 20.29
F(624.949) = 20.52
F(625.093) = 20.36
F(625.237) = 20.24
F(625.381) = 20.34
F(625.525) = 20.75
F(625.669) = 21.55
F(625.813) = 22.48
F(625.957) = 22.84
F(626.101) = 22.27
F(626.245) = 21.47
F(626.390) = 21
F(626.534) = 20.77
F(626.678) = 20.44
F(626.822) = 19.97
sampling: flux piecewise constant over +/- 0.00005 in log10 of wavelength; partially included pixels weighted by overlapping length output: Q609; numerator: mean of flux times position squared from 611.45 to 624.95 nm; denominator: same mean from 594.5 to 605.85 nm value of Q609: 0.96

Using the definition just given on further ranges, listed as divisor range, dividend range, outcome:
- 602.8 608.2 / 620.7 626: 1.03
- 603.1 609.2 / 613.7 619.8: 0.89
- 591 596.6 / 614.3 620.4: 0.90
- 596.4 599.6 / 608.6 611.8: 1.05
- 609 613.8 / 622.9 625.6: 1.09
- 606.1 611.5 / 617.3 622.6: 0.93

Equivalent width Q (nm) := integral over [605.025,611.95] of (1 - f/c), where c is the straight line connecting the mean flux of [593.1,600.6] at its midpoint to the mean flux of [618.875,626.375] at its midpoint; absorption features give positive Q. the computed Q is 0.090 nm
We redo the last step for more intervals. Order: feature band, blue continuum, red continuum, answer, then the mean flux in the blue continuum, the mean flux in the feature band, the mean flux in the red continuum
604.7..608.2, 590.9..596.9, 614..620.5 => -0.20 nm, 19.6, 18.9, 16.4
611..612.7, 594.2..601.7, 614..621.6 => -0.12 nm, 18.9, 18.5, 16.6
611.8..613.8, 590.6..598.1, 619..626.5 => 0.06 nm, 19.3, 18.3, 18.6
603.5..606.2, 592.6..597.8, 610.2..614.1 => -0.10 nm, 19.5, 19.5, 18.3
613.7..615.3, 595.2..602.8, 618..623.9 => 0.05 nm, 18.9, 17.2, 17.3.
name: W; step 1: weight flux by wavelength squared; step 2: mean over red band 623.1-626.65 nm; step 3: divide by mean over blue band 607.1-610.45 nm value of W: 1.1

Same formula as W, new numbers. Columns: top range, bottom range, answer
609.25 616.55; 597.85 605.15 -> 0.98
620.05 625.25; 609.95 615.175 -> 1.05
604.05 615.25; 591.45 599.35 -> 1.02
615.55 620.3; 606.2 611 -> 0.90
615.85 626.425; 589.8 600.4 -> 1.01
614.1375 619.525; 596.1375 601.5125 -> 0.92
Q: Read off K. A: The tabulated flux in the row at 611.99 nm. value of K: 18.56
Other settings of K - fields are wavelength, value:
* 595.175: 18.8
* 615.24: 17.72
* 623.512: 18.66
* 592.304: 18.81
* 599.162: 17.44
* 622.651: 18.35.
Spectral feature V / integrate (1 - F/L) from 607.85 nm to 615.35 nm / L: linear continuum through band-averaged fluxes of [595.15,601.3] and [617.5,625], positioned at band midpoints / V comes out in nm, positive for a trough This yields -0.06 nm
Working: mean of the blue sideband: 18.8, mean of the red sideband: 17.3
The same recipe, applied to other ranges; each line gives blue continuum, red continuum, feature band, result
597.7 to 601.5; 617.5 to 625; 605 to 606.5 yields -0.039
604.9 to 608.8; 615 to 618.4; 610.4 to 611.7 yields -0.063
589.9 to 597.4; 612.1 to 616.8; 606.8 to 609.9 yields -0.055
